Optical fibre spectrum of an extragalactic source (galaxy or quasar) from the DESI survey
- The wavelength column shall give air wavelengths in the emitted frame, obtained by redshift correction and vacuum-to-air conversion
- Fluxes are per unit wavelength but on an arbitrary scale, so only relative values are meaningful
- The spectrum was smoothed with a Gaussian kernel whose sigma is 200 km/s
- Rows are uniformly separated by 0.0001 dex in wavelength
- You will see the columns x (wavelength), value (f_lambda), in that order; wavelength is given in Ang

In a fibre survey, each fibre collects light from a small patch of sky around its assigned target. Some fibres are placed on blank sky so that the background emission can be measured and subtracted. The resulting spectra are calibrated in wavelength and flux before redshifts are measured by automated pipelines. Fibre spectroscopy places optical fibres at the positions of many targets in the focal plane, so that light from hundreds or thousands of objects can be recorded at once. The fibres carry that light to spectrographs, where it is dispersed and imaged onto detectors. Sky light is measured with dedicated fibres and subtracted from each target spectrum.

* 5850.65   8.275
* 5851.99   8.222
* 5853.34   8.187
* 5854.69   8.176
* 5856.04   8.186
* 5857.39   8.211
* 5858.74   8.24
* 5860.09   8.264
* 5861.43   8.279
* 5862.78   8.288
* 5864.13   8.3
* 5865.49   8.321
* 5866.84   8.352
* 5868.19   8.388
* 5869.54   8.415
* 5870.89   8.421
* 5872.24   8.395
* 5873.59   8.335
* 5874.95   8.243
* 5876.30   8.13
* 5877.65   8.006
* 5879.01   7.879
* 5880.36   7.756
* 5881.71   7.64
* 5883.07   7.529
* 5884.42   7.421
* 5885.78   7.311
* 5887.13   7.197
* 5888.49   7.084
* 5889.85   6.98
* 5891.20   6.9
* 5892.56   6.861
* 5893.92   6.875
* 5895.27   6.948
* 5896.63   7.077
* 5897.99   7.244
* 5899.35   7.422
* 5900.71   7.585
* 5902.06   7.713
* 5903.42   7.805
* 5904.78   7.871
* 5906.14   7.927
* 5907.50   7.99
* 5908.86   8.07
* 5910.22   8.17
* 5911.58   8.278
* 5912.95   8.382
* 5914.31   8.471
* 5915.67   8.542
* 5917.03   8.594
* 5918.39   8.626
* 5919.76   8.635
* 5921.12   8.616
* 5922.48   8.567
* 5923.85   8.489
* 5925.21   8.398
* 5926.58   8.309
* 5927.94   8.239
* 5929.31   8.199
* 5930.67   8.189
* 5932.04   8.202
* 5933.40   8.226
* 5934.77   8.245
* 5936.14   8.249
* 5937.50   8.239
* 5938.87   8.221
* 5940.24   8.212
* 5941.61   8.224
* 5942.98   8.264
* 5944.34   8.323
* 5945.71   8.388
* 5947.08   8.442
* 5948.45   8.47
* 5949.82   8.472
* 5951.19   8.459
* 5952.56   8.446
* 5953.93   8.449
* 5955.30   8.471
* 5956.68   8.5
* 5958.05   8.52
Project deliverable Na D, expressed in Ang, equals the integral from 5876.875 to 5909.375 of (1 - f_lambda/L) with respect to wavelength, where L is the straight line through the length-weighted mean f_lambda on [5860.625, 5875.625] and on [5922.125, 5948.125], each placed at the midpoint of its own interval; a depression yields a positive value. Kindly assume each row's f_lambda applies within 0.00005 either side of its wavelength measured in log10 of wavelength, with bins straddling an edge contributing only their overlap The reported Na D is 3.4 Ang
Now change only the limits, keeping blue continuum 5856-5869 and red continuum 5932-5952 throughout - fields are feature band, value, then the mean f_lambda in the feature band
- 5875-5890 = 1.28 Ang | 7.59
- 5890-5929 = 1.71 Ang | 7.94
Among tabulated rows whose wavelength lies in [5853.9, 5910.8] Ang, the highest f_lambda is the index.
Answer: 8.421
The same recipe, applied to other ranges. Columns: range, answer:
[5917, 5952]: 8.635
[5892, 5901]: 7.585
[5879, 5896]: 7.879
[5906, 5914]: 8.382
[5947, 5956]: 8.472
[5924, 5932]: 8.398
